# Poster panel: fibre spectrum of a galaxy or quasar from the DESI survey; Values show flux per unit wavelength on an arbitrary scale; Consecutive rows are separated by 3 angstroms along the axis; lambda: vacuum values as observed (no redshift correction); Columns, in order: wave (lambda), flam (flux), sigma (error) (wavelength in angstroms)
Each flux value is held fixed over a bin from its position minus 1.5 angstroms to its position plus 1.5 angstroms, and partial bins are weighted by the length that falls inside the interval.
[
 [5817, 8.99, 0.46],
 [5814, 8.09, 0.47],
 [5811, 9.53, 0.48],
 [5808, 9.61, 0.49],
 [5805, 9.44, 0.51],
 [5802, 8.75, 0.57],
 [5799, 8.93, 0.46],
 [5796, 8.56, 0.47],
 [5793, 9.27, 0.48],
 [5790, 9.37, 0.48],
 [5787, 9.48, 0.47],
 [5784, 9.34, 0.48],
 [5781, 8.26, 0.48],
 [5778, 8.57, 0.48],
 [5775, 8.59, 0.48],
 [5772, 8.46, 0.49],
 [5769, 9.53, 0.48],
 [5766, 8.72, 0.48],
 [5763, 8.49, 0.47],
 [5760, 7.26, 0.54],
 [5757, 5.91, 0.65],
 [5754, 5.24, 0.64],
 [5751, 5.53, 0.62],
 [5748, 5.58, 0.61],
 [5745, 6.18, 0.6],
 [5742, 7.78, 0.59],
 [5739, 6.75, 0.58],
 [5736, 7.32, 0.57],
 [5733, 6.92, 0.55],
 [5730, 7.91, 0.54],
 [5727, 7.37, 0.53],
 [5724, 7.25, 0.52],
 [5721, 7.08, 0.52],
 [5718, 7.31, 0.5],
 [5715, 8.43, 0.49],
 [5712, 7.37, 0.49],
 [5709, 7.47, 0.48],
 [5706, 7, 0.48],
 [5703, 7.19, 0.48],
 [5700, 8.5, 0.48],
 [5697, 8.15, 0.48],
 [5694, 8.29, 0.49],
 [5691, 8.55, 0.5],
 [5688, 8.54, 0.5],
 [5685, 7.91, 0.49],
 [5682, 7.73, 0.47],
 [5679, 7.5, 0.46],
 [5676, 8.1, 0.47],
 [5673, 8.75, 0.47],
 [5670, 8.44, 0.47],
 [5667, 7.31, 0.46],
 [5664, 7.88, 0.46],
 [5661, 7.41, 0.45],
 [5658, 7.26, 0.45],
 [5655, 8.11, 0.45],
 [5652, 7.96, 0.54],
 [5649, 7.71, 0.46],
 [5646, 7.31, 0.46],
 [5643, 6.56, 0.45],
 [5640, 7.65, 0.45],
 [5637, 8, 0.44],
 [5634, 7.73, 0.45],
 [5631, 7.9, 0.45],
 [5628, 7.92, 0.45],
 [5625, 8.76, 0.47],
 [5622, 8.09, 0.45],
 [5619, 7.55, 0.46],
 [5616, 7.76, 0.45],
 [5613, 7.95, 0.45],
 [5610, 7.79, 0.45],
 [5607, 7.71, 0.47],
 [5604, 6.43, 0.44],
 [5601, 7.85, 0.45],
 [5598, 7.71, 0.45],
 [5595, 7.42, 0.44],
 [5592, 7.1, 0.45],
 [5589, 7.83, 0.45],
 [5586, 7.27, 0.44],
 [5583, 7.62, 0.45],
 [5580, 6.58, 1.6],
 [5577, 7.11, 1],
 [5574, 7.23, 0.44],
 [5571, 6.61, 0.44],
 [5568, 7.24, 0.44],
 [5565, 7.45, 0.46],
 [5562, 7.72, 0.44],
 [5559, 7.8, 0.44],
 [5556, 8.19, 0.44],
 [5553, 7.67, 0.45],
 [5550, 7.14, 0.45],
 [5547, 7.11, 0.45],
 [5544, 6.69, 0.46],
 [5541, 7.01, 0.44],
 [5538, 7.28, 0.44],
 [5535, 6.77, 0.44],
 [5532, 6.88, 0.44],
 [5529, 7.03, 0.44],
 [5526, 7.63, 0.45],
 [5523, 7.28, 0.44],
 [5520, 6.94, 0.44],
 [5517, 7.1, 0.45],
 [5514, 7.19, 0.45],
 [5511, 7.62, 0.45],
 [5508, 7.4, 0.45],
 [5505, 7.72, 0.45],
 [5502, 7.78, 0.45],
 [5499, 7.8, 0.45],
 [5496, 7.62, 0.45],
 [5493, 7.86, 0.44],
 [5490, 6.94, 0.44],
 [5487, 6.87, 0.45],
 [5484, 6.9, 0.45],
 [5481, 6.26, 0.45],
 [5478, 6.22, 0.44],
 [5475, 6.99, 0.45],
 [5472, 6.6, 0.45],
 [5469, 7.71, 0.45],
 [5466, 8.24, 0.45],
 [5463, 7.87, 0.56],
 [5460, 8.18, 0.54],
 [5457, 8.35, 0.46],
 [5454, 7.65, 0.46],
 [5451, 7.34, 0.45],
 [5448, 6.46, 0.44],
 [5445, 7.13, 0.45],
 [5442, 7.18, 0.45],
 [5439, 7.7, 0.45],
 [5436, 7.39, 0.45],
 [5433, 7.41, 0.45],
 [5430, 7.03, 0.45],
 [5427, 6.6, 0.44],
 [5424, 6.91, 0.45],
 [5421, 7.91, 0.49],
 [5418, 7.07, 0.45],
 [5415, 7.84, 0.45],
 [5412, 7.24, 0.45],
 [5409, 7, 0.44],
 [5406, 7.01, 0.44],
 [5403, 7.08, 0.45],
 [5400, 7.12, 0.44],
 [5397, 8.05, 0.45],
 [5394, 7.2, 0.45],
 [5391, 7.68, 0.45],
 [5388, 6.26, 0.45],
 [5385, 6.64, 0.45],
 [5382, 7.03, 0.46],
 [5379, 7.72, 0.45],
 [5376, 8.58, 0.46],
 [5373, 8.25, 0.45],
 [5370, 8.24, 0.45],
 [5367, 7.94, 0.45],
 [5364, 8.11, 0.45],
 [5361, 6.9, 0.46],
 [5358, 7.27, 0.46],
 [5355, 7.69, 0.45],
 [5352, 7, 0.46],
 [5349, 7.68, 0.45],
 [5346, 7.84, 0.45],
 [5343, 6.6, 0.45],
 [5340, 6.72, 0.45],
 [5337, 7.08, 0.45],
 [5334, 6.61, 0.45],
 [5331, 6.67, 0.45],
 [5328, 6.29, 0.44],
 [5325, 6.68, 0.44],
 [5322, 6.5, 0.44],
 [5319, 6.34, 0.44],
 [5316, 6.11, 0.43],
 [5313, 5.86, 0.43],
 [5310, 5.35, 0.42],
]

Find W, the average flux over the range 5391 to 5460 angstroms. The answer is 7.33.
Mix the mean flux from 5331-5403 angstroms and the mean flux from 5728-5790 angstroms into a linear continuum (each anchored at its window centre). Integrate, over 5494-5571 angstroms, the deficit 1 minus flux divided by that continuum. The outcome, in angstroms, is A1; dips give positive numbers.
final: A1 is 1.4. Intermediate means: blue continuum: 7.38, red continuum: 7.63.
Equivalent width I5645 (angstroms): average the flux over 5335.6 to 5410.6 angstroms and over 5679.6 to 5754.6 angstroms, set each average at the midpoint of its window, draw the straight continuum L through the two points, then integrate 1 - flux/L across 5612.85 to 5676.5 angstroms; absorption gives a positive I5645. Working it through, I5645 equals -3.9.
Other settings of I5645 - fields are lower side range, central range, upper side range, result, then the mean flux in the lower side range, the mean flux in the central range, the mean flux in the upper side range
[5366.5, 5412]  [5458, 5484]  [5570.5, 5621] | 0.58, 7.44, 7.26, 7.41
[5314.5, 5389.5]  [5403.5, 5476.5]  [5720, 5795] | -0.95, 7.15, 7.36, 7.7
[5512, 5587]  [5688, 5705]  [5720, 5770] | -2.44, 7.22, 8.14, 7.08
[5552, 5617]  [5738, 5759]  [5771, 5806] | 6.03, 7.45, 6.15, 8.92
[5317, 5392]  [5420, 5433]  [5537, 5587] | 0.20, 7.2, 7.12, 7.28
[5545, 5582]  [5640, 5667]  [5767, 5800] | 1.56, 7.32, 7.52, 8.94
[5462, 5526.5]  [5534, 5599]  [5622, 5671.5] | 1.82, 7.29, 7.3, 7.75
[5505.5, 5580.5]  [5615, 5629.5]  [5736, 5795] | -1.14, 7.24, 8.02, 7.8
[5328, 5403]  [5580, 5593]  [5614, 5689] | 0.59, 7.34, 7.37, 7.83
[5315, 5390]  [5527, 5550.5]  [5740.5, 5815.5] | 1.89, 7.16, 7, 8.18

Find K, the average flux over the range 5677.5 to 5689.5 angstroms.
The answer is 7.92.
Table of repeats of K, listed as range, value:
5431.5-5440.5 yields 7.5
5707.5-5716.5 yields 7.76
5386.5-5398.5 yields 7.3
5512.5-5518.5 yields 7.14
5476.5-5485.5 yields 6.46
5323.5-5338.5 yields 6.67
